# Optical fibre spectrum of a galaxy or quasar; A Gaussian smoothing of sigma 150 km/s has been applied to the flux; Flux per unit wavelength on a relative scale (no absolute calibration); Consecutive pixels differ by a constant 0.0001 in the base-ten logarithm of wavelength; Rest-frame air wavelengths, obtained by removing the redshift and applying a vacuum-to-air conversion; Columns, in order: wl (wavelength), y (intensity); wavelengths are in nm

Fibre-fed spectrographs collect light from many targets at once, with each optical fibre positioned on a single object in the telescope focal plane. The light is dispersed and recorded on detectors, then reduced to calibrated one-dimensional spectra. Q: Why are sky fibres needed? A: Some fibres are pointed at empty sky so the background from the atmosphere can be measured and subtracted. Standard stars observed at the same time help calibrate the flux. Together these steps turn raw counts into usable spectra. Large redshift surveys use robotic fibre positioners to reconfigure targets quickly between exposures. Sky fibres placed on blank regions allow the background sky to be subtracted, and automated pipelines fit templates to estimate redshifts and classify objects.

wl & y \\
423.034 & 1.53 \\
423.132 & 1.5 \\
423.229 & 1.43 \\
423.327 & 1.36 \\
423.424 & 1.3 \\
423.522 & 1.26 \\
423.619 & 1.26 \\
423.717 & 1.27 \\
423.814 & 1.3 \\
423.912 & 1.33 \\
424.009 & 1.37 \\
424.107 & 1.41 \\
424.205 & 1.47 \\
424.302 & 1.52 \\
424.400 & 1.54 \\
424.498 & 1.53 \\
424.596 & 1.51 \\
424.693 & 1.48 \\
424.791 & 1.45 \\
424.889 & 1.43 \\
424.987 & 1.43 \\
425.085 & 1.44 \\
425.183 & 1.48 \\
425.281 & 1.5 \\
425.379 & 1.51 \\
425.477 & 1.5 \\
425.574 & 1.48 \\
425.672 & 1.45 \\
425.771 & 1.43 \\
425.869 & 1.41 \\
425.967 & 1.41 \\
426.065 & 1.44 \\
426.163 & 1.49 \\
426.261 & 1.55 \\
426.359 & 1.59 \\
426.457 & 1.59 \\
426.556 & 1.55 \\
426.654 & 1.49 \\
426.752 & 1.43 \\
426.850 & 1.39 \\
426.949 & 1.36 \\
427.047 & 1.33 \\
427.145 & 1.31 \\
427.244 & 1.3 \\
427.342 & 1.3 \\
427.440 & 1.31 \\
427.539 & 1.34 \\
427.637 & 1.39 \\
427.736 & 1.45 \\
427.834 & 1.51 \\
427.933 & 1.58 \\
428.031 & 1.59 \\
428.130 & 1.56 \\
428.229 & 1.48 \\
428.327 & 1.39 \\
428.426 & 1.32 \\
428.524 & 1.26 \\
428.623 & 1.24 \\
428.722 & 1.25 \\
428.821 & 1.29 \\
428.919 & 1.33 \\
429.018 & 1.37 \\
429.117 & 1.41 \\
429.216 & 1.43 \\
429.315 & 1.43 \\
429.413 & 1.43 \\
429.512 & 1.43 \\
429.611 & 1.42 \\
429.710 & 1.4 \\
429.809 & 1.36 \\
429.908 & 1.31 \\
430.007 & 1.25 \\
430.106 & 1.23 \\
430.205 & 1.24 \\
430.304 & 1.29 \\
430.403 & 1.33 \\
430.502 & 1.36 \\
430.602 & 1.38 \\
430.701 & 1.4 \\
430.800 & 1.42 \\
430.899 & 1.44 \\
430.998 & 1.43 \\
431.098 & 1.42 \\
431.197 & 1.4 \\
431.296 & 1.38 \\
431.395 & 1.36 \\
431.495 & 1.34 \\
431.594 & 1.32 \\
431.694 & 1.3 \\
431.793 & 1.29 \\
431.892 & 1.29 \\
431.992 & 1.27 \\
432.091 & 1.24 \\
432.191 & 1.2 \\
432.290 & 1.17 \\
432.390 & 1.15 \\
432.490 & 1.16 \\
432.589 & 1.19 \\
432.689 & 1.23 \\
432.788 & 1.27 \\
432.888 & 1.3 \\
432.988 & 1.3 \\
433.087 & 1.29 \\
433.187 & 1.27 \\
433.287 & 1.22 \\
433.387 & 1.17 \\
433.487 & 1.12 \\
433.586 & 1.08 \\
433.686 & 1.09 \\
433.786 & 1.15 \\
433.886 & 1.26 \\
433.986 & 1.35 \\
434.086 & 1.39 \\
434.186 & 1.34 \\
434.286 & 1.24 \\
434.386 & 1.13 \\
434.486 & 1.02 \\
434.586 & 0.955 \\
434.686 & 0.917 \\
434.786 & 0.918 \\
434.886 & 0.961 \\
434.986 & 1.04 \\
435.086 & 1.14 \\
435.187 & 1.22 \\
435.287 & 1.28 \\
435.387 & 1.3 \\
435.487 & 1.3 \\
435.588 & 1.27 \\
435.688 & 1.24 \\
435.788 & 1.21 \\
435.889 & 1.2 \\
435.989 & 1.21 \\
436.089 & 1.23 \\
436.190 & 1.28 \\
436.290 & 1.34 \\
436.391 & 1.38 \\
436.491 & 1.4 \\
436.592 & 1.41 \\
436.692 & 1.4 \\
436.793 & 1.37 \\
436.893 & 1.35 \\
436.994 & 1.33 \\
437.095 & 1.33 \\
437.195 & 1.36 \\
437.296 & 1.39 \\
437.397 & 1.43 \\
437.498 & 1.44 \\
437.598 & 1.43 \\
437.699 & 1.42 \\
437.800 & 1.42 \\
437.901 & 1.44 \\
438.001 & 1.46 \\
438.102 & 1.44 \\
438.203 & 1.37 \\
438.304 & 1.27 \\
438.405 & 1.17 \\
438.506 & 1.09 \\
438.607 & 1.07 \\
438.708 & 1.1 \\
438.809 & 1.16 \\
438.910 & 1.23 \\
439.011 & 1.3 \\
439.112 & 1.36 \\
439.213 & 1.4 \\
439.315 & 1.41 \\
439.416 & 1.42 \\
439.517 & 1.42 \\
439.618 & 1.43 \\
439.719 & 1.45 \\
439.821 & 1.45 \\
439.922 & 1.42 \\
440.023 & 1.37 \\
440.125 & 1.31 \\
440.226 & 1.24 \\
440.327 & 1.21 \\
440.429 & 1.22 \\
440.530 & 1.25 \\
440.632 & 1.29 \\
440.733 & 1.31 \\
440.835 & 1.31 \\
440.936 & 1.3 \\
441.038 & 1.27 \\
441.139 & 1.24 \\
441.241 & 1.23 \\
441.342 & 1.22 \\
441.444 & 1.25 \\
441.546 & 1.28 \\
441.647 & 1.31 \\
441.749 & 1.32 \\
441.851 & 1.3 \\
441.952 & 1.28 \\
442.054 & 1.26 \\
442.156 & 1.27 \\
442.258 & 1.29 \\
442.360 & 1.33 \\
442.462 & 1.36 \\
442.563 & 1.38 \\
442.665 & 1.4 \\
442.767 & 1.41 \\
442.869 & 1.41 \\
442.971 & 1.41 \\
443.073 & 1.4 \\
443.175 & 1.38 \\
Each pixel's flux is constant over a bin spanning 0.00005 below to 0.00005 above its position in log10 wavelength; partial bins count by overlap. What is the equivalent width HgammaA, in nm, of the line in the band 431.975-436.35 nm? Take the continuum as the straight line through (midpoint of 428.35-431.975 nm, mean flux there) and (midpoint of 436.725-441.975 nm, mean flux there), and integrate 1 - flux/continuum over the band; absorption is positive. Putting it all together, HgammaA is 0.46 nm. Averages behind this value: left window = 1.35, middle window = 1.2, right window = 1.32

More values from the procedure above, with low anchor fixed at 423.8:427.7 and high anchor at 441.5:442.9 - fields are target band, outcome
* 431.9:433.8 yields 0.253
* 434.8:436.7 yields 0.177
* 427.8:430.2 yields 0.059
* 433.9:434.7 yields 0.115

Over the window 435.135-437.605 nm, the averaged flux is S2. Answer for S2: 1.32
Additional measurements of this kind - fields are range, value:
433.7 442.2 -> 1.28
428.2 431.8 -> 1.36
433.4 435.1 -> 1.12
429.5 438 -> 1.28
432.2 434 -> 1.21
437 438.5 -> 1.37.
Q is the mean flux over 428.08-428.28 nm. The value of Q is 1.52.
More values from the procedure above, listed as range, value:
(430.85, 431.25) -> 1.42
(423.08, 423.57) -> 1.37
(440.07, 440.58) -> 1.25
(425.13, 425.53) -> 1.5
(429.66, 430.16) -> 1.31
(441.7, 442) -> 1.3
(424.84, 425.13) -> 1.43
